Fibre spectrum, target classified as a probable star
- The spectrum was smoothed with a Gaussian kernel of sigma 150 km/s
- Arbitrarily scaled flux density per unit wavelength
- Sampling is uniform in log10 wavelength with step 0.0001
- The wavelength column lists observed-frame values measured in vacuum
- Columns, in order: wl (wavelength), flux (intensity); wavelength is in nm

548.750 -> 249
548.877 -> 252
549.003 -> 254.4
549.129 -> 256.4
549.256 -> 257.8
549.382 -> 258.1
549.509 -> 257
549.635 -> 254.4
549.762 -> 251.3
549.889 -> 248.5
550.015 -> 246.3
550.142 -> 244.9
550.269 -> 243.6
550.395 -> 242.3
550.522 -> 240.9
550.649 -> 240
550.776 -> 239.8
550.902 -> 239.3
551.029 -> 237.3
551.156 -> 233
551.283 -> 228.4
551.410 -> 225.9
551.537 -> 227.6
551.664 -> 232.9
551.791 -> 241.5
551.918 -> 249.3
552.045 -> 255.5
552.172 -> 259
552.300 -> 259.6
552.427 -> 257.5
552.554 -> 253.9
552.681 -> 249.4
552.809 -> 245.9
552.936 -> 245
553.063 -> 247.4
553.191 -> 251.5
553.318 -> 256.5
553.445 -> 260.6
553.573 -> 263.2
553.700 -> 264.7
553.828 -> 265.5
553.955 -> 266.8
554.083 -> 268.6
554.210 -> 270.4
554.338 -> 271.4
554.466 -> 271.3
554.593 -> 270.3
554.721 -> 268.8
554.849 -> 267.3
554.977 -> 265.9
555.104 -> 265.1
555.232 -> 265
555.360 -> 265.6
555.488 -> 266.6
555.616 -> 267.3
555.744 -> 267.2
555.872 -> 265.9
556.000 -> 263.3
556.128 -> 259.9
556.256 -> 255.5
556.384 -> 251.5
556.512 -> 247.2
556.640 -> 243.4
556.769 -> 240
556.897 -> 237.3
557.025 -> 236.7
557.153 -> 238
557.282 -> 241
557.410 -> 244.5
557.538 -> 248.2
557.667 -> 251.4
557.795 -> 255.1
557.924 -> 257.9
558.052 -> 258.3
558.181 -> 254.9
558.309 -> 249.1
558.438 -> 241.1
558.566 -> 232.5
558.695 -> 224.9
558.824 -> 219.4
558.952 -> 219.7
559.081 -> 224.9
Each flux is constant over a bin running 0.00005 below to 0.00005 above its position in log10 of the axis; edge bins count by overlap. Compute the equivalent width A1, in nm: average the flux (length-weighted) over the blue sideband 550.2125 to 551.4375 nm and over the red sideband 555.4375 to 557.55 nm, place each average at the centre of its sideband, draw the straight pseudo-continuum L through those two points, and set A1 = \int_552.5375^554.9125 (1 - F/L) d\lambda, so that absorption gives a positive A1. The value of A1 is -0.16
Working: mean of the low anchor 237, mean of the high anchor 251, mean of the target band 261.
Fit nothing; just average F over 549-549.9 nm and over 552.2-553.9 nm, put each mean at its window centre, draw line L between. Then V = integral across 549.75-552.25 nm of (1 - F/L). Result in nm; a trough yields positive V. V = 0.14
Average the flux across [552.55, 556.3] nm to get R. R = 262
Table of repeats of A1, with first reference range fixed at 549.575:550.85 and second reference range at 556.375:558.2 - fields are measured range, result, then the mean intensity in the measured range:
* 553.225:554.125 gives -0.063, 263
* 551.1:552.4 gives 0.019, 242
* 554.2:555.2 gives -0.092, 269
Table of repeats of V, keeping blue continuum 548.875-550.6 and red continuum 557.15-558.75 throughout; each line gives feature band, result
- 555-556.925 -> -0.08 nm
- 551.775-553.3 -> -0.02 nm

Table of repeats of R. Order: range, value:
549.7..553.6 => 246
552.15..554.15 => 257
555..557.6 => 254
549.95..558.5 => 252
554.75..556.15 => 266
